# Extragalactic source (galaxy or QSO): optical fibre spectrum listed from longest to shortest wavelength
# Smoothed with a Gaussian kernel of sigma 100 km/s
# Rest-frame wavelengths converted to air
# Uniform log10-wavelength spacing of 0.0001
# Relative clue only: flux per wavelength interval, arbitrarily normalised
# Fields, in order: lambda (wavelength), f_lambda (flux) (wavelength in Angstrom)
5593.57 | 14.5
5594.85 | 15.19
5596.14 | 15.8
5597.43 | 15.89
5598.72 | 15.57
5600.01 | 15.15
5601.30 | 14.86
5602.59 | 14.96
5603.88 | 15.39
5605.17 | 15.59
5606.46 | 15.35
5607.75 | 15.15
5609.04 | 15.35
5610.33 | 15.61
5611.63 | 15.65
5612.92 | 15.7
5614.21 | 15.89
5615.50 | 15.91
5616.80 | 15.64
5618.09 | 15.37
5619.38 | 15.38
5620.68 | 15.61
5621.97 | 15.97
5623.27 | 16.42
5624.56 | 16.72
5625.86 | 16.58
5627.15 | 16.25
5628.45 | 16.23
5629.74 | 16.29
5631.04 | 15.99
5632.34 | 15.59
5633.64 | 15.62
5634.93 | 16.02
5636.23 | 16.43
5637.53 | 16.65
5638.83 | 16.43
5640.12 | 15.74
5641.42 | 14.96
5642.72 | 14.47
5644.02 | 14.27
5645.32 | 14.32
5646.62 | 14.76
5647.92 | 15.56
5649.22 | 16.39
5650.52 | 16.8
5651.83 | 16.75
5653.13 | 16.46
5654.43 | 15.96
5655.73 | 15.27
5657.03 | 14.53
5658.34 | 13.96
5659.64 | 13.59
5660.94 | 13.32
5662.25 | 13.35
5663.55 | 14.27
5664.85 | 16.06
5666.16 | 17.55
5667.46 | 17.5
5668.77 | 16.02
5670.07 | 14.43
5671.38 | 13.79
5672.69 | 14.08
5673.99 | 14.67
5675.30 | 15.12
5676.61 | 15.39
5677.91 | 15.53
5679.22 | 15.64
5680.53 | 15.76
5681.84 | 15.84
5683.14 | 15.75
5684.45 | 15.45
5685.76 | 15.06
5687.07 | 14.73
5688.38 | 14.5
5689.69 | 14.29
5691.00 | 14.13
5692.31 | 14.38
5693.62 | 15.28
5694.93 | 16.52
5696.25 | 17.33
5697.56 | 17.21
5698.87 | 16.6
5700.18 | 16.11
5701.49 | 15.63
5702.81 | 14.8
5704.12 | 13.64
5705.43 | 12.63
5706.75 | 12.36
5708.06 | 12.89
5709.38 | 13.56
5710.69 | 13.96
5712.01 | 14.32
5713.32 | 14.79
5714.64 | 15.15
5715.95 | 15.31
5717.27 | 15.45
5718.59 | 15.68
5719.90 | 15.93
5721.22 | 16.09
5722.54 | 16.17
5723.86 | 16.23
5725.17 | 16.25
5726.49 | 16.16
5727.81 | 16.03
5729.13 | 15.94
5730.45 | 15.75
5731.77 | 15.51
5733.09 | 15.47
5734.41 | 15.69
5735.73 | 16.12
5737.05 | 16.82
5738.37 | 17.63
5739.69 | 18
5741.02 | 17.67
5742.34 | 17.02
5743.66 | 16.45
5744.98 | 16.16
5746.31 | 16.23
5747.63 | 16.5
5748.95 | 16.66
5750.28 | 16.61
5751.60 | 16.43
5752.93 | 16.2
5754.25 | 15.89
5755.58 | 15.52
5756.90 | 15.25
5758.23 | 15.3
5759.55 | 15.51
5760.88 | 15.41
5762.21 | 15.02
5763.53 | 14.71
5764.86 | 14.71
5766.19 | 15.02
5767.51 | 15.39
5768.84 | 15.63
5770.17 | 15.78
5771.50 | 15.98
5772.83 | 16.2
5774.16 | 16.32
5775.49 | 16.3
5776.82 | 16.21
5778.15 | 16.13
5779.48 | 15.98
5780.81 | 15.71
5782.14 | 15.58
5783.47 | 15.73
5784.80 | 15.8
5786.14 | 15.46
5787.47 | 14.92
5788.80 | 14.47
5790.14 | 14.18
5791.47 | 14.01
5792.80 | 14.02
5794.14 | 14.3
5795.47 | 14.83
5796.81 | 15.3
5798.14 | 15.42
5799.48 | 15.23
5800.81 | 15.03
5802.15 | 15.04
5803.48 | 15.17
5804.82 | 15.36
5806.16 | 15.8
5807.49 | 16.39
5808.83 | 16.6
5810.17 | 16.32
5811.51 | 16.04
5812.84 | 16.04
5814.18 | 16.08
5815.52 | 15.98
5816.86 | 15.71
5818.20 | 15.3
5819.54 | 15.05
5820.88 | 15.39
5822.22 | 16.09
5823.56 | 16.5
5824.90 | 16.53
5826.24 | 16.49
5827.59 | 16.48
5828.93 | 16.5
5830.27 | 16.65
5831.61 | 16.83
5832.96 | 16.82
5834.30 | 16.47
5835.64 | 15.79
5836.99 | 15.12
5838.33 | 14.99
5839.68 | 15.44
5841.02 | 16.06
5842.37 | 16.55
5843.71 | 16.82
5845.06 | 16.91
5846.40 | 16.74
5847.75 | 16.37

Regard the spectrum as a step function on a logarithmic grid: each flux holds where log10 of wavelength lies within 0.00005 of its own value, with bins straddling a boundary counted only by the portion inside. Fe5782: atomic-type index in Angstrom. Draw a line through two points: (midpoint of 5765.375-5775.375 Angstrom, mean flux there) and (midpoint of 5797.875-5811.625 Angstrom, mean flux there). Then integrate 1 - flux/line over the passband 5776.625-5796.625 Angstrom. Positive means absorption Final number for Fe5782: 0.7 Angstrom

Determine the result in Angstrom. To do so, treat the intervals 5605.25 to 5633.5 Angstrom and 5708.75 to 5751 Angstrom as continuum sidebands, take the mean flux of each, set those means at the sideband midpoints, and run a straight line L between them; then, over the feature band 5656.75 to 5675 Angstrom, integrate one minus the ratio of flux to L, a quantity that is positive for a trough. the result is 1.2 Angstrom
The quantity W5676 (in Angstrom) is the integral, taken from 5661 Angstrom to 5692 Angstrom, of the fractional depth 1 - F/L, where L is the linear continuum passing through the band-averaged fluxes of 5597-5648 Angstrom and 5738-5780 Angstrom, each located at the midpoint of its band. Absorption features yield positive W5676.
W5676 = 1.3 Angstrom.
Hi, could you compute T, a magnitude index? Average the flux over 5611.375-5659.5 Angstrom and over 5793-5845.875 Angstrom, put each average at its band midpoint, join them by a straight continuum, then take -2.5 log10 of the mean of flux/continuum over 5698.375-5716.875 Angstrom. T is 0.10 mag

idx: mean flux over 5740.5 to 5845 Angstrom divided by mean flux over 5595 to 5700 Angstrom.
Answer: 1.02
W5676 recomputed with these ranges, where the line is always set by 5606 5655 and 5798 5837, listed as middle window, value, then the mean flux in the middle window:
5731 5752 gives -0.88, 16.6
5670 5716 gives 2.74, 14.9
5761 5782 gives 0.34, 15.7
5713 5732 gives 0.11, 15.8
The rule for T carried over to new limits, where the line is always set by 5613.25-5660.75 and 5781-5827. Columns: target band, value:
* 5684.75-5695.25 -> 0.055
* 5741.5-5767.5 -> -0.020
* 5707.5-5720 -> 0.066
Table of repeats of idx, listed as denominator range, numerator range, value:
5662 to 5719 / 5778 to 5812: 1.02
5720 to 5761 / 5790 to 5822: 0.95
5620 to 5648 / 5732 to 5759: 1.04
